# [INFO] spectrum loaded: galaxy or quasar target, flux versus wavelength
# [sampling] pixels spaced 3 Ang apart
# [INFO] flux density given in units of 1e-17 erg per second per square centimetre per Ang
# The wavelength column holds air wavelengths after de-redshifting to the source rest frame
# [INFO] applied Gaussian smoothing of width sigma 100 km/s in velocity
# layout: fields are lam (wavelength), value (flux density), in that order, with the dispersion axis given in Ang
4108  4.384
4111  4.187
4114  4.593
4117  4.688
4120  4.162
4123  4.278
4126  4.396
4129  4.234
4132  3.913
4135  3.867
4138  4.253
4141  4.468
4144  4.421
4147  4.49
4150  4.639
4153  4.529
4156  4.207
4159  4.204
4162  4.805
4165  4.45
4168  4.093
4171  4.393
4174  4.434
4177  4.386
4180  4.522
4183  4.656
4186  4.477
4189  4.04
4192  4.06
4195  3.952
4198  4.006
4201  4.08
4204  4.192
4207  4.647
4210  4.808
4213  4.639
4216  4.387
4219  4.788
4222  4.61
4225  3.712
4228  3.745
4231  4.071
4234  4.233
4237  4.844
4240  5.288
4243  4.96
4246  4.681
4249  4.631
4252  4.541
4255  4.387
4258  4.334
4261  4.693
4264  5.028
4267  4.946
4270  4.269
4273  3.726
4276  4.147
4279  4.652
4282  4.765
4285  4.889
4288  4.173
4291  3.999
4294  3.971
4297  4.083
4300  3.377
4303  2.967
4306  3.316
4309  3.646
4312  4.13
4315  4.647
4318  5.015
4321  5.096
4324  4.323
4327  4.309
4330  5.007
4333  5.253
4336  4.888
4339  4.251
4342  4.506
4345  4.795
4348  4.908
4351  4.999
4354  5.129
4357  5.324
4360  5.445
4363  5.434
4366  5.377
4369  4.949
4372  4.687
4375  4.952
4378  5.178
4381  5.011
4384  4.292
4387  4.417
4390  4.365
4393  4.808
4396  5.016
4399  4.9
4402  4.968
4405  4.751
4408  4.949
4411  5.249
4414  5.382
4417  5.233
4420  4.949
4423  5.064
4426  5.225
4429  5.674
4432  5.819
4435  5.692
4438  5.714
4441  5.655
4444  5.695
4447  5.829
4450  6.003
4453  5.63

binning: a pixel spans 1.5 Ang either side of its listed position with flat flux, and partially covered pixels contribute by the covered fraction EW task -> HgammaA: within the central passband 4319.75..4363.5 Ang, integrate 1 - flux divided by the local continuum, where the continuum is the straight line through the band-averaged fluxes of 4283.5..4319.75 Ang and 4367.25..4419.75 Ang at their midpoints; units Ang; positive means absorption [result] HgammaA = -4.9 Ang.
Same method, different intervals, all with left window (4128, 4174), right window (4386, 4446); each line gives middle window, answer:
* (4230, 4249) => -0.3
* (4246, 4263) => 0.4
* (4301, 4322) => 3.4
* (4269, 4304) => 4.9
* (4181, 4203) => 1.4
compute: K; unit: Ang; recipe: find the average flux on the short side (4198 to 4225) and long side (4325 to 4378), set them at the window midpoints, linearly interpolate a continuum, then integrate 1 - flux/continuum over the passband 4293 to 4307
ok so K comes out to 3.6 Ang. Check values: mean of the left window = 4.45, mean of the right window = 4.95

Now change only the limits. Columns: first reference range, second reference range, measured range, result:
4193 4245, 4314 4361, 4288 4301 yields 2.2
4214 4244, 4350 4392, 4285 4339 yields 5.6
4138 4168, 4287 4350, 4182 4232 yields 1.3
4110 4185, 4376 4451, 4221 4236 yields 1.7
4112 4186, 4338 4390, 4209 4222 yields -0.3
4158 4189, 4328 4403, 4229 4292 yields 1.5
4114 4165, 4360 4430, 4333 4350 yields 0.5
